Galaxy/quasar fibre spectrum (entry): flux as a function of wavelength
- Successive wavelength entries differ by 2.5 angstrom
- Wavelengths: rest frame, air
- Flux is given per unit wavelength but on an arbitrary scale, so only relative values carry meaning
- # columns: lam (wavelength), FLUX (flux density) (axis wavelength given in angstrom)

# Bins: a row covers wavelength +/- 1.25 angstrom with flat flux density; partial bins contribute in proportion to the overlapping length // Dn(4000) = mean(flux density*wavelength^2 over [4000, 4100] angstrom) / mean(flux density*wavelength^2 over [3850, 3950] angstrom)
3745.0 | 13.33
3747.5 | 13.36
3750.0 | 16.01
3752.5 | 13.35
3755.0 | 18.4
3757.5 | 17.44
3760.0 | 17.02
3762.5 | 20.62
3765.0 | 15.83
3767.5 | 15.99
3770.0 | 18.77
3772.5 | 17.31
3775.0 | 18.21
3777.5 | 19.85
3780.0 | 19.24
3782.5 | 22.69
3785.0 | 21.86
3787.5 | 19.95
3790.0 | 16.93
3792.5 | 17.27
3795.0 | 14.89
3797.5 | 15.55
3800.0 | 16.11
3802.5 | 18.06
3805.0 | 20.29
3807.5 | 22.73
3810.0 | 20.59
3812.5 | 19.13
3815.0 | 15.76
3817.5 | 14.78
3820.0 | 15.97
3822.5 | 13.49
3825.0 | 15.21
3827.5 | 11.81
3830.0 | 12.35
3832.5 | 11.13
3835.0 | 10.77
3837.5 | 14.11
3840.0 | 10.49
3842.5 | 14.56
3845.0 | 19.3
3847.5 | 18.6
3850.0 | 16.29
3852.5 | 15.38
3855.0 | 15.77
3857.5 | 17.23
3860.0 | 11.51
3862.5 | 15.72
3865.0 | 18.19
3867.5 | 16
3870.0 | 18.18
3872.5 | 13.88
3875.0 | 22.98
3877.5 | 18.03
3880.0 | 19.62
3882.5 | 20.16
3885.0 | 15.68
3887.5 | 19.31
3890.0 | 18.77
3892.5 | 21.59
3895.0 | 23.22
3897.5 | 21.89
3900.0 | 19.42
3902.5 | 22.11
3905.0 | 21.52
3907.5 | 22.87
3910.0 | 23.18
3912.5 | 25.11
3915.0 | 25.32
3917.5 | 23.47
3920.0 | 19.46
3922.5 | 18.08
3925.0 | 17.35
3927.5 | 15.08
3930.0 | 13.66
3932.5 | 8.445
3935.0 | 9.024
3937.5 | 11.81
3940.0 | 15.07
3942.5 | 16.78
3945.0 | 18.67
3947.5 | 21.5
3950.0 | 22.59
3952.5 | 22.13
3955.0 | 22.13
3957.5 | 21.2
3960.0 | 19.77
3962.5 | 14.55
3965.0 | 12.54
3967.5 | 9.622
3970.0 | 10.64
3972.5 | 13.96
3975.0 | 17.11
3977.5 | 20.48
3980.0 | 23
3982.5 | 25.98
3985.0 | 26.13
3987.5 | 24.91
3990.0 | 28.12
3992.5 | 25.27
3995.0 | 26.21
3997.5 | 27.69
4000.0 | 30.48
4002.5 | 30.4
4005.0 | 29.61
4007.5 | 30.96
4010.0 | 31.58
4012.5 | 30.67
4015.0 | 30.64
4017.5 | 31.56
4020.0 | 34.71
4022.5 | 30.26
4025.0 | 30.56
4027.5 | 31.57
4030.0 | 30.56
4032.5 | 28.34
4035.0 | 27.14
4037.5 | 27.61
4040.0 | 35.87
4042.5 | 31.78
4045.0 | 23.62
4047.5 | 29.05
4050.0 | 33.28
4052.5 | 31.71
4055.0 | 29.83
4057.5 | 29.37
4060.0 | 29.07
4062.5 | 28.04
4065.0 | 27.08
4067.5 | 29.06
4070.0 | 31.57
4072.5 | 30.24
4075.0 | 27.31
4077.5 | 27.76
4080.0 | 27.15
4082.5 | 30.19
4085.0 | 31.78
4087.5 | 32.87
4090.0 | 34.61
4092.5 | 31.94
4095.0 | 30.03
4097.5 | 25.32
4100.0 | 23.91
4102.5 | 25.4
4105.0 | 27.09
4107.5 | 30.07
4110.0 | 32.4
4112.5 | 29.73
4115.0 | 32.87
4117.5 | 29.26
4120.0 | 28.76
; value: 1.77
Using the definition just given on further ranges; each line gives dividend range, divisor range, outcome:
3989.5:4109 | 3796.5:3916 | 1.84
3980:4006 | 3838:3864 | 1.89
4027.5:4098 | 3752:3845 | 2.03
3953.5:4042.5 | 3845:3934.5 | 1.46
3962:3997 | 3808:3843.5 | 1.51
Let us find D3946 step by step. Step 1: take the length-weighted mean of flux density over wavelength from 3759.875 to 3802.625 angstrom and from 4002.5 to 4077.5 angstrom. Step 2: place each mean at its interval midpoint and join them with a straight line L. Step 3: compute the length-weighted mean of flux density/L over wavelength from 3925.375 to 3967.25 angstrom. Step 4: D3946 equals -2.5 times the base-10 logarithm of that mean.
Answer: 0.49 mag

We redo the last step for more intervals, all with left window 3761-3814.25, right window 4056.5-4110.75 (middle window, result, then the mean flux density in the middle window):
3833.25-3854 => 0.36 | 14.9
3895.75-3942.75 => 0.25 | 18.5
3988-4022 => -0.13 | 29.7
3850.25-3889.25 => 0.25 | 17.2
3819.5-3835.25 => 0.47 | 13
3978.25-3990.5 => 0.02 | 25.3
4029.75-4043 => -0.10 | 30.1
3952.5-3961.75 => 0.18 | 20.8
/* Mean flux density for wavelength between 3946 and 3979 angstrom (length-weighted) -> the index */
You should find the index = 17.6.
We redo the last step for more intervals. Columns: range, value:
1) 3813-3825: 15.3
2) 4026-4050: 29.7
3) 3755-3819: 18.3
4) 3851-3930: 19.1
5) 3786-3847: 15.9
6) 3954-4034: 25.1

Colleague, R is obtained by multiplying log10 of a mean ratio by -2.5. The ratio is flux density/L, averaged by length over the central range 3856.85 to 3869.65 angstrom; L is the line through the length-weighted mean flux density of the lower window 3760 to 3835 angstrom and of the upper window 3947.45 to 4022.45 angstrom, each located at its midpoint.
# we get 0.23 mag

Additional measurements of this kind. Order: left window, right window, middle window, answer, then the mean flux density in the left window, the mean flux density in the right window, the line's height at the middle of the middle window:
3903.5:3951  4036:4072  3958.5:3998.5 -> 0.14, 18.4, 29.8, 23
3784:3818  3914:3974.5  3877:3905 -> -0.16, 18.2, 16.8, 17.3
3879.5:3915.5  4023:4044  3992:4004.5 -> -0.01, 21.3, 30.3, 28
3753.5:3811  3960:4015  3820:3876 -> 0.31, 18.5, 23.4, 20.1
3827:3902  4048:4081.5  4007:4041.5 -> -0.15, 16.8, 29.3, 26.8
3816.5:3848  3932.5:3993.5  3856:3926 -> -0.22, 13.9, 18.6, 16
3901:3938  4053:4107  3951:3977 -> 0.28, 18.6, 29.1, 21.5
